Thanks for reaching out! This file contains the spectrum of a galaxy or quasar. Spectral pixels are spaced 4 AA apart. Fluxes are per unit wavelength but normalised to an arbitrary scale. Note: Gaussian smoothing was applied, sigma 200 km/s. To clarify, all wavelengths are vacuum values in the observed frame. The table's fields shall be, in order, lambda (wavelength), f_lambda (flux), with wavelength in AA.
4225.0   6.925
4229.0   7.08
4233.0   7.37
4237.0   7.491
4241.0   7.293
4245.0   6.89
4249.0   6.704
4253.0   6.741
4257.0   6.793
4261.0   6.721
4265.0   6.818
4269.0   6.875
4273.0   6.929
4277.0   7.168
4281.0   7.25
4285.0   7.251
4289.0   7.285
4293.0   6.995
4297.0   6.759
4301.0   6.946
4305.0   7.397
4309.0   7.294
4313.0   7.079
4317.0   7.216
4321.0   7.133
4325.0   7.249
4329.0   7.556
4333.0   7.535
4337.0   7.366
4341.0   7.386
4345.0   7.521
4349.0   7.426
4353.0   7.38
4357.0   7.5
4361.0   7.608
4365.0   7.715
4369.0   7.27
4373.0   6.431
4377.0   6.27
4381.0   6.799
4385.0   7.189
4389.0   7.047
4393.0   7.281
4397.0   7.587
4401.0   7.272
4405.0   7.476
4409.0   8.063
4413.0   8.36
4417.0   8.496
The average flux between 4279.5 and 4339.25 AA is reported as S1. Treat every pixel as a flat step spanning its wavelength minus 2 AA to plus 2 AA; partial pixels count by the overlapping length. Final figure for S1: 7.22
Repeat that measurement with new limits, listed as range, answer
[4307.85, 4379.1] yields 7.27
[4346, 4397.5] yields 7.19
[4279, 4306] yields 7.12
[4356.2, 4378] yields 7.15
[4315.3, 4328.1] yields 7.23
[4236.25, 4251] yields 7.06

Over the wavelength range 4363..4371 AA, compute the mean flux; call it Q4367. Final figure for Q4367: 7.49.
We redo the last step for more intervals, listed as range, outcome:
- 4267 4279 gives 6.99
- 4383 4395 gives 7.17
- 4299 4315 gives 7.18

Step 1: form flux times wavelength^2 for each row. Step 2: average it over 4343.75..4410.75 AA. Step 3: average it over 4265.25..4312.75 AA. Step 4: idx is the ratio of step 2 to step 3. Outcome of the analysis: 1.07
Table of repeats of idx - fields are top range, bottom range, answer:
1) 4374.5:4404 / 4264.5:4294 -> 1.05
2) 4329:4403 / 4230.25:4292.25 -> 1.08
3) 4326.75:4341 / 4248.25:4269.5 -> 1.14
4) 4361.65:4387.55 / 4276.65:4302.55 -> 1.02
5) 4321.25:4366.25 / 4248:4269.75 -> 1.15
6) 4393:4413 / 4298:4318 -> 1.11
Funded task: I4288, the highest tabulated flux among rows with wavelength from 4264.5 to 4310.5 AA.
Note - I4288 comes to 7.397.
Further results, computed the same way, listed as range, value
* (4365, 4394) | 7.715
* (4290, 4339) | 7.556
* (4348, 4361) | 7.608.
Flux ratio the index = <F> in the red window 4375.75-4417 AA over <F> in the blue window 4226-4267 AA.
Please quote 1.06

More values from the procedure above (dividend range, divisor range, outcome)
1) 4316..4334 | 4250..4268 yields 1.08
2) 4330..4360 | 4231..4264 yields 1.07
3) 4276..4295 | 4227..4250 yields 1.00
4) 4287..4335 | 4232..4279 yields 1.03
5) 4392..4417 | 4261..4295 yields 1.10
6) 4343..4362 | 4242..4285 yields 1.08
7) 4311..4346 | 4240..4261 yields 1.07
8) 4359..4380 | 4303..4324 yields 0.98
